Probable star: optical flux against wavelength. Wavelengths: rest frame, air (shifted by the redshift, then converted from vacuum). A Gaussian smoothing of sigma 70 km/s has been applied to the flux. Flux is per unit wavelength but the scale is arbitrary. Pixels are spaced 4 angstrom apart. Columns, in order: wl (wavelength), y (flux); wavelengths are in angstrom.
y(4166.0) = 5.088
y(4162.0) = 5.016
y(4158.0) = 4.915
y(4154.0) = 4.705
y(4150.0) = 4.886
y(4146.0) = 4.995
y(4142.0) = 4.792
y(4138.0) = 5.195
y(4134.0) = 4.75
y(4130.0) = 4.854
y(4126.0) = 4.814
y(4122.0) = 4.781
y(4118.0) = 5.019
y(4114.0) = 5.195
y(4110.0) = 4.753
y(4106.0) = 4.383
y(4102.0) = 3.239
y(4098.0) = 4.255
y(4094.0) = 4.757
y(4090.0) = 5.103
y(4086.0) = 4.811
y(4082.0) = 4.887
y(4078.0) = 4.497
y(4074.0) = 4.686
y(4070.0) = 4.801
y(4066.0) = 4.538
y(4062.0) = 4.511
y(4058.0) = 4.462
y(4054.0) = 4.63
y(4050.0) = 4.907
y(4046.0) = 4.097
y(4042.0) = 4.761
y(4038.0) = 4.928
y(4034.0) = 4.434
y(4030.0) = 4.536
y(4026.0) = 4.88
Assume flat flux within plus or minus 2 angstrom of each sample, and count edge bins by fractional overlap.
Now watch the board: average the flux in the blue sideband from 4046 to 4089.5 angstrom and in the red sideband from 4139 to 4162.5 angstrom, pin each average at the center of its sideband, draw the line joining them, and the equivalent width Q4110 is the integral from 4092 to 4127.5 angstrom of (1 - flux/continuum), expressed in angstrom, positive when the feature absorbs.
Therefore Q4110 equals 1.5 angstrom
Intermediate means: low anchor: 4.66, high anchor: 4.89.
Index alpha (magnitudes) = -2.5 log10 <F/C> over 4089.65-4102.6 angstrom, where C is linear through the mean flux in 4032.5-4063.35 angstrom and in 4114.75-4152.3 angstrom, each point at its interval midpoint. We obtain 0.10 mag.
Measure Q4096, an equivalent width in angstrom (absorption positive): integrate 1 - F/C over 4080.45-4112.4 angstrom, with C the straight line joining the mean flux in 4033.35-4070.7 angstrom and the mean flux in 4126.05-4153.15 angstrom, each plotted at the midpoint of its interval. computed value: 1.5 angstrom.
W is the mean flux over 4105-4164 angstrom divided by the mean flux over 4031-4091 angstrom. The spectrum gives 1.05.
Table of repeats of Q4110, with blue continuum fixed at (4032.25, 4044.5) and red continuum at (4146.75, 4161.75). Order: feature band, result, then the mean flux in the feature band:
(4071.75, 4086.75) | 0.1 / 4.71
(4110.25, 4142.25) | -0.6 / 4.92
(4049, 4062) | 0.3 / 4.62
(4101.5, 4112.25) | 1.2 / 4.27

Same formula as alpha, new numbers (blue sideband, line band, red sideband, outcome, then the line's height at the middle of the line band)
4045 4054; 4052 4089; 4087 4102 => -0.026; 4.55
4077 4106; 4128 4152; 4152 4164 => -0.031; 4.78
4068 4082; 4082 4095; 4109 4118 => -0.022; 4.8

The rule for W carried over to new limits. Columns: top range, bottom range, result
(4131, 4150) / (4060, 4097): 1.04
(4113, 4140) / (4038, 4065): 1.08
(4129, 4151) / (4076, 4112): 1.09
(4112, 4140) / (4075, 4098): 1.04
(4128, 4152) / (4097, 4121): 1.09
